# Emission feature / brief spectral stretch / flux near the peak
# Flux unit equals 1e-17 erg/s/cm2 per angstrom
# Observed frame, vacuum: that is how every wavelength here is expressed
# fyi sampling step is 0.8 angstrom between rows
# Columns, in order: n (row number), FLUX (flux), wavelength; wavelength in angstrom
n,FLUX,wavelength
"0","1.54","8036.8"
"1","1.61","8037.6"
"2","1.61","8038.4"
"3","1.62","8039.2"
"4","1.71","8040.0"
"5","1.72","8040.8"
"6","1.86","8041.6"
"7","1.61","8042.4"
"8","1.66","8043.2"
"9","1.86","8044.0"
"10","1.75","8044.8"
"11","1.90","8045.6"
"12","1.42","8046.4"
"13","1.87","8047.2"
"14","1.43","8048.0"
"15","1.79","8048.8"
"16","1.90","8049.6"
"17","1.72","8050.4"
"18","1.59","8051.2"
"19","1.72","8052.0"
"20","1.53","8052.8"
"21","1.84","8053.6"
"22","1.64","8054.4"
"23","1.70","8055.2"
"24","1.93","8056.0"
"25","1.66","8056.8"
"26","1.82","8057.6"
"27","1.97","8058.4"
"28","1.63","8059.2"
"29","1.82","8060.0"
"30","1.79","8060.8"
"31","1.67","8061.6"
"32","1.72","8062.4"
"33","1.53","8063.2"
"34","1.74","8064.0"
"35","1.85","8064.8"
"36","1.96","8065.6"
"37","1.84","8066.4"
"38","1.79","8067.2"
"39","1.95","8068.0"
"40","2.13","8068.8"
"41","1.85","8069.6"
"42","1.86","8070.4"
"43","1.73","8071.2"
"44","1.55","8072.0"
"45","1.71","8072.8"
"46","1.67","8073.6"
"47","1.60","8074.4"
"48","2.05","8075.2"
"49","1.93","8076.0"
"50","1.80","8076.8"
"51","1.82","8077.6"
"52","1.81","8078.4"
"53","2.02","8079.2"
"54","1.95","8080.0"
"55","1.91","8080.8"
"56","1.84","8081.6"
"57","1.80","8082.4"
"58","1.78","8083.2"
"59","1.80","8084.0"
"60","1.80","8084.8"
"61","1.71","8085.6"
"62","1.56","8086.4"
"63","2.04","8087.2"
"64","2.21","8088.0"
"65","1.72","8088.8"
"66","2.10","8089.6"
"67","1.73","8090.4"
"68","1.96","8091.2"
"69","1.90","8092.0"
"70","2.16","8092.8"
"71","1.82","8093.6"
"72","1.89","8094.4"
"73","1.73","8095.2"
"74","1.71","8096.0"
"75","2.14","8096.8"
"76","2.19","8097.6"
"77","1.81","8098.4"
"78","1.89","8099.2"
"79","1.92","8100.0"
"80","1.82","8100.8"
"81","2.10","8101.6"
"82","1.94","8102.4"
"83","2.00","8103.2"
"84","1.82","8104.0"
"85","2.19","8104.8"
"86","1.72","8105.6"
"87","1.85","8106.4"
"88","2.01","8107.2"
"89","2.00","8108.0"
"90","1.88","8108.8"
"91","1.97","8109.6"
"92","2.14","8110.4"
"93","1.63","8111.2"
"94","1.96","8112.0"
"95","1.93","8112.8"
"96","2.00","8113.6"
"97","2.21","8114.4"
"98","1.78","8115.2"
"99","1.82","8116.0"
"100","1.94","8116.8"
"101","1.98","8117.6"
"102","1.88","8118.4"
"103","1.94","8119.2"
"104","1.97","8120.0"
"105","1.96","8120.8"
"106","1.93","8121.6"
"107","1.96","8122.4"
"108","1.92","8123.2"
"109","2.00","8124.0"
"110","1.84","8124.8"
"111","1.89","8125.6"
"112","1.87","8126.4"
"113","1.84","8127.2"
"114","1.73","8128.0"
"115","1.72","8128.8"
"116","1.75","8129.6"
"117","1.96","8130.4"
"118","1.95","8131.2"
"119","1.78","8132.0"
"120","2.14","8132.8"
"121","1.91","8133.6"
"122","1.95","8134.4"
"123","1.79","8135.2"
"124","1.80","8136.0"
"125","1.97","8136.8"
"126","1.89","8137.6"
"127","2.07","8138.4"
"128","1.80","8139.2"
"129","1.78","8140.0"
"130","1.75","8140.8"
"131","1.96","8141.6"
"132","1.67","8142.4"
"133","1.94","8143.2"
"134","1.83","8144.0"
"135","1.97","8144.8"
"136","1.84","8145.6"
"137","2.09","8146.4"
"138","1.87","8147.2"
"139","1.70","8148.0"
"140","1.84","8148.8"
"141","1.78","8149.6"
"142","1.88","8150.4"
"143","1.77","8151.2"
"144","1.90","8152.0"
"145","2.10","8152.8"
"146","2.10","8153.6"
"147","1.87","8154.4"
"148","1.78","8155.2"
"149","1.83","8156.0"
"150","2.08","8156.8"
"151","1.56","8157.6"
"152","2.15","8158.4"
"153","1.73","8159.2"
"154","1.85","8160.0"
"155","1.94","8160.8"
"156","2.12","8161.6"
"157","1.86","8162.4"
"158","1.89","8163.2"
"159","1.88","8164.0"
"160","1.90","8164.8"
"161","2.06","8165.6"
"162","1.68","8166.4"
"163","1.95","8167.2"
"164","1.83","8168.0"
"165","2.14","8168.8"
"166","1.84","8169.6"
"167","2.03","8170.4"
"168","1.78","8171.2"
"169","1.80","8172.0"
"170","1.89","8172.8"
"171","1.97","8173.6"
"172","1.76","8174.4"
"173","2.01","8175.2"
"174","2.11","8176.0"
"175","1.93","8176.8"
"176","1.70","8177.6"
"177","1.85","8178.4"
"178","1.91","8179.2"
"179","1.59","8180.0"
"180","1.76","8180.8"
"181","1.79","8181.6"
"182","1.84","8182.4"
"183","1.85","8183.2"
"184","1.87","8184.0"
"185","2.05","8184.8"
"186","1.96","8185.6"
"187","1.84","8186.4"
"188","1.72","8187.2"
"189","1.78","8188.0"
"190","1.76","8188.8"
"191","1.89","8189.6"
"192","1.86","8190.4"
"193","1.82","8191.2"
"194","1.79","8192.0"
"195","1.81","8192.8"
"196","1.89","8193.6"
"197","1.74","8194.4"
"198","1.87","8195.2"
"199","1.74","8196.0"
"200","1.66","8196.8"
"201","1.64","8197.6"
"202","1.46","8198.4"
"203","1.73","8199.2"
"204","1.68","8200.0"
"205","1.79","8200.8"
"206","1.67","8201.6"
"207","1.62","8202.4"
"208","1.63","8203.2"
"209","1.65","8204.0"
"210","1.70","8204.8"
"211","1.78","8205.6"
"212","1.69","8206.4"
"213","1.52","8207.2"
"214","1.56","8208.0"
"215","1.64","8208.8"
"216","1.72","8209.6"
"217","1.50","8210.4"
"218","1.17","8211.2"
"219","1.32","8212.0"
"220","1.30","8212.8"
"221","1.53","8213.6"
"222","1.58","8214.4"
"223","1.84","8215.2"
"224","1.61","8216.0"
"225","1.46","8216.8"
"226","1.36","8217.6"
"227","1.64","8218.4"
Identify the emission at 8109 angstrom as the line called C III] 1909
